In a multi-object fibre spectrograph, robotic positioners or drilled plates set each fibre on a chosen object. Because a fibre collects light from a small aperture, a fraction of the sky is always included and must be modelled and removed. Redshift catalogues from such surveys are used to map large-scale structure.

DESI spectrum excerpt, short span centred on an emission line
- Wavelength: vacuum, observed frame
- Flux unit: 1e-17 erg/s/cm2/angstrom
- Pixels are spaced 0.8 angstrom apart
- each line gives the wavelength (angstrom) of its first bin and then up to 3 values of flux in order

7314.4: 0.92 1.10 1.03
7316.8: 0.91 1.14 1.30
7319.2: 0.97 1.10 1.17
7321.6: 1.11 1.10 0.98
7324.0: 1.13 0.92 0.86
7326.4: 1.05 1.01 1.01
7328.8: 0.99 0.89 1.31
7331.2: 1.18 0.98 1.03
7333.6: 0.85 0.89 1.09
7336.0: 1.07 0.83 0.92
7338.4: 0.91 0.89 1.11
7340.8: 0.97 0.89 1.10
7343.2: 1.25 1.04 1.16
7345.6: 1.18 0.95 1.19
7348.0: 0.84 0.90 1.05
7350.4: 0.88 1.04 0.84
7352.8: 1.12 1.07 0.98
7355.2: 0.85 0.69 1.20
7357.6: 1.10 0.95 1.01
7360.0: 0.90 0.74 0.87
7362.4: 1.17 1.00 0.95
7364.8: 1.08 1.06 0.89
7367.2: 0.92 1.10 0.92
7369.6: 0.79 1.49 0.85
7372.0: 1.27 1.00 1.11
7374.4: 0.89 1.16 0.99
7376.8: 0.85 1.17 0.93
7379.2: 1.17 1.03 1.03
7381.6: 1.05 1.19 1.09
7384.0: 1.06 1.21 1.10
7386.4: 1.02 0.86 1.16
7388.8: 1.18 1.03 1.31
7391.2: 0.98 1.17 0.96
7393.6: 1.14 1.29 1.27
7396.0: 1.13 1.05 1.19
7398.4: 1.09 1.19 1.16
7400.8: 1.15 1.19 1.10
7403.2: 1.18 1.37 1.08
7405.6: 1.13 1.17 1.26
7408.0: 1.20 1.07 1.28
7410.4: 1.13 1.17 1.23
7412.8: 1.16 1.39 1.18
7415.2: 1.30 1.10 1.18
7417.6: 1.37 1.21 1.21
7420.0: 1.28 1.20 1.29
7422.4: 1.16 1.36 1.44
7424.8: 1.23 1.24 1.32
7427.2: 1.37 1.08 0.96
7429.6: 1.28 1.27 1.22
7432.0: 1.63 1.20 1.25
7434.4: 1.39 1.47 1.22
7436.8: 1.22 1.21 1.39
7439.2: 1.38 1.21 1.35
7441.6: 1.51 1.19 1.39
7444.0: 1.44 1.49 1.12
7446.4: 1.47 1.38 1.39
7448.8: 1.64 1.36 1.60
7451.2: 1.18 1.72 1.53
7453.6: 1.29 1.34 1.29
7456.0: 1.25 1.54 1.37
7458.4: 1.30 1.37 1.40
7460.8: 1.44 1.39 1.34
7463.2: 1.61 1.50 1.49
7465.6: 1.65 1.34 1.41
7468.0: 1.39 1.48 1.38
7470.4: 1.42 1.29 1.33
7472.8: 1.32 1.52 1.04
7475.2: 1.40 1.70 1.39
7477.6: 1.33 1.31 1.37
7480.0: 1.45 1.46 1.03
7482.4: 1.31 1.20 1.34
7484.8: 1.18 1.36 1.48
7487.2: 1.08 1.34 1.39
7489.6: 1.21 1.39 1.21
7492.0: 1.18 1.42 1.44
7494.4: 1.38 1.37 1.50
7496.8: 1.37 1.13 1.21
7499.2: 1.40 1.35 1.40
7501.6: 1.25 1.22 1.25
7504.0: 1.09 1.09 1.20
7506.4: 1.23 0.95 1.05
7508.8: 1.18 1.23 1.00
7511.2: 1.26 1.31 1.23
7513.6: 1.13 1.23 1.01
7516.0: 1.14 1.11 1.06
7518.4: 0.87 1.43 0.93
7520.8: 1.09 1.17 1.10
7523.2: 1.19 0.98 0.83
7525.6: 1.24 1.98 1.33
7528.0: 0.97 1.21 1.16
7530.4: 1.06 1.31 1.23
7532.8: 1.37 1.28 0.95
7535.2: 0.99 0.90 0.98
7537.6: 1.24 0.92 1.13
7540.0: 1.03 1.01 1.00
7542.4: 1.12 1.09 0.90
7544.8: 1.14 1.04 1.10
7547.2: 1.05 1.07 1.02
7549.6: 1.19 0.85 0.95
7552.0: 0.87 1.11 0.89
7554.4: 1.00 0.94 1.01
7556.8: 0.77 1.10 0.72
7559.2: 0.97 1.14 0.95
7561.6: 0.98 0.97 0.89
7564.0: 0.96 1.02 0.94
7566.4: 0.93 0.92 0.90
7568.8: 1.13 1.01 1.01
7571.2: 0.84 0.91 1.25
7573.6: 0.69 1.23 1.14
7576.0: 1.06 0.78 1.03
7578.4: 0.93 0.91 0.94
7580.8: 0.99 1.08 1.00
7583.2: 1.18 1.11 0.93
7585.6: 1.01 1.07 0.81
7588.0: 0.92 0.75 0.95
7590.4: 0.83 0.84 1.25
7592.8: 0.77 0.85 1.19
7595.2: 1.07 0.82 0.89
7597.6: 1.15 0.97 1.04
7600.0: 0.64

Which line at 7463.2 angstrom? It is Mg II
